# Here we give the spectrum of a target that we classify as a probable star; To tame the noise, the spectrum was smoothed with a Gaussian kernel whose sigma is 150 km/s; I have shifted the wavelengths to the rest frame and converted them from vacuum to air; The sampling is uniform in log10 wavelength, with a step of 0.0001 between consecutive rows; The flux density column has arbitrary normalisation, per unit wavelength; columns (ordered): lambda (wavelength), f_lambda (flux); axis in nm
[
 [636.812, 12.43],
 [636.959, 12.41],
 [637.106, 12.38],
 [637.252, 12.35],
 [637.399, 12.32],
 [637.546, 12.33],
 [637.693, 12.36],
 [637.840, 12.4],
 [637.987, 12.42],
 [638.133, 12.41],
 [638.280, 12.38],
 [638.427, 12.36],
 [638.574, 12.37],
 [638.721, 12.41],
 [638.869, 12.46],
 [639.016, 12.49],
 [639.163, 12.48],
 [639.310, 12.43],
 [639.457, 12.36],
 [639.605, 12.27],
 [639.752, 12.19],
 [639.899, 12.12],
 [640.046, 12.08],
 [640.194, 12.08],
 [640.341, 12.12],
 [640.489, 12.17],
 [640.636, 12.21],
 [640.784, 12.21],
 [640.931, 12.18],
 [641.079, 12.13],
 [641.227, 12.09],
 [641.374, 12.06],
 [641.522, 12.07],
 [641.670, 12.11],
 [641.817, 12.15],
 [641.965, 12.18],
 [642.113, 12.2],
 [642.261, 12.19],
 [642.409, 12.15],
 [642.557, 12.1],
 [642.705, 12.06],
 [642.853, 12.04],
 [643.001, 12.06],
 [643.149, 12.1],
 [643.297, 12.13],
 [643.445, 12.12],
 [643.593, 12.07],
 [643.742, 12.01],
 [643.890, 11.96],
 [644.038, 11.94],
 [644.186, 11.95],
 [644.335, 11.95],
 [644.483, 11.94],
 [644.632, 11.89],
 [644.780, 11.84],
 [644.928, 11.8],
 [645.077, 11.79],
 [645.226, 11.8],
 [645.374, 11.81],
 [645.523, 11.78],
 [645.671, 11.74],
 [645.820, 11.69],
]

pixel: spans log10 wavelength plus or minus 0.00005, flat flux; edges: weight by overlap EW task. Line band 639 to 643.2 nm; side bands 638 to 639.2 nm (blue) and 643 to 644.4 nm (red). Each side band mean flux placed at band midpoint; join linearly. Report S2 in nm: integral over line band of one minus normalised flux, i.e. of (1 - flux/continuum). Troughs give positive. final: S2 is 0.02 nm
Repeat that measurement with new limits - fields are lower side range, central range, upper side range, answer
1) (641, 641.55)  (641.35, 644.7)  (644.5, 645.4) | -0.028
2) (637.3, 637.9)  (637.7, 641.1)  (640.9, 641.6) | -0.023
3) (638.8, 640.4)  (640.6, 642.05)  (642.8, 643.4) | 0.006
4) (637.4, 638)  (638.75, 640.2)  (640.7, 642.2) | -0.007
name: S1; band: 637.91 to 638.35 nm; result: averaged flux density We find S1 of 12.4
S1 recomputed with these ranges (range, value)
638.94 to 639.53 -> 12.5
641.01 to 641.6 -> 12.1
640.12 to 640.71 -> 12.1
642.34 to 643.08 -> 12.1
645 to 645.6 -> 11.8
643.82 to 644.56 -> 11.9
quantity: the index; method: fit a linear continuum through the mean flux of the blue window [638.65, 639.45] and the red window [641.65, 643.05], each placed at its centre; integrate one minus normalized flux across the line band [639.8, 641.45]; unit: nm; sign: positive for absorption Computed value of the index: 0.021 nm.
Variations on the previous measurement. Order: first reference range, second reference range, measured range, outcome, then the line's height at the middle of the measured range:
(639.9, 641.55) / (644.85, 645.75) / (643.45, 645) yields -0.01 nm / 11.9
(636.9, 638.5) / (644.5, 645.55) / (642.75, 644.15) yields -0.01 nm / 11.9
